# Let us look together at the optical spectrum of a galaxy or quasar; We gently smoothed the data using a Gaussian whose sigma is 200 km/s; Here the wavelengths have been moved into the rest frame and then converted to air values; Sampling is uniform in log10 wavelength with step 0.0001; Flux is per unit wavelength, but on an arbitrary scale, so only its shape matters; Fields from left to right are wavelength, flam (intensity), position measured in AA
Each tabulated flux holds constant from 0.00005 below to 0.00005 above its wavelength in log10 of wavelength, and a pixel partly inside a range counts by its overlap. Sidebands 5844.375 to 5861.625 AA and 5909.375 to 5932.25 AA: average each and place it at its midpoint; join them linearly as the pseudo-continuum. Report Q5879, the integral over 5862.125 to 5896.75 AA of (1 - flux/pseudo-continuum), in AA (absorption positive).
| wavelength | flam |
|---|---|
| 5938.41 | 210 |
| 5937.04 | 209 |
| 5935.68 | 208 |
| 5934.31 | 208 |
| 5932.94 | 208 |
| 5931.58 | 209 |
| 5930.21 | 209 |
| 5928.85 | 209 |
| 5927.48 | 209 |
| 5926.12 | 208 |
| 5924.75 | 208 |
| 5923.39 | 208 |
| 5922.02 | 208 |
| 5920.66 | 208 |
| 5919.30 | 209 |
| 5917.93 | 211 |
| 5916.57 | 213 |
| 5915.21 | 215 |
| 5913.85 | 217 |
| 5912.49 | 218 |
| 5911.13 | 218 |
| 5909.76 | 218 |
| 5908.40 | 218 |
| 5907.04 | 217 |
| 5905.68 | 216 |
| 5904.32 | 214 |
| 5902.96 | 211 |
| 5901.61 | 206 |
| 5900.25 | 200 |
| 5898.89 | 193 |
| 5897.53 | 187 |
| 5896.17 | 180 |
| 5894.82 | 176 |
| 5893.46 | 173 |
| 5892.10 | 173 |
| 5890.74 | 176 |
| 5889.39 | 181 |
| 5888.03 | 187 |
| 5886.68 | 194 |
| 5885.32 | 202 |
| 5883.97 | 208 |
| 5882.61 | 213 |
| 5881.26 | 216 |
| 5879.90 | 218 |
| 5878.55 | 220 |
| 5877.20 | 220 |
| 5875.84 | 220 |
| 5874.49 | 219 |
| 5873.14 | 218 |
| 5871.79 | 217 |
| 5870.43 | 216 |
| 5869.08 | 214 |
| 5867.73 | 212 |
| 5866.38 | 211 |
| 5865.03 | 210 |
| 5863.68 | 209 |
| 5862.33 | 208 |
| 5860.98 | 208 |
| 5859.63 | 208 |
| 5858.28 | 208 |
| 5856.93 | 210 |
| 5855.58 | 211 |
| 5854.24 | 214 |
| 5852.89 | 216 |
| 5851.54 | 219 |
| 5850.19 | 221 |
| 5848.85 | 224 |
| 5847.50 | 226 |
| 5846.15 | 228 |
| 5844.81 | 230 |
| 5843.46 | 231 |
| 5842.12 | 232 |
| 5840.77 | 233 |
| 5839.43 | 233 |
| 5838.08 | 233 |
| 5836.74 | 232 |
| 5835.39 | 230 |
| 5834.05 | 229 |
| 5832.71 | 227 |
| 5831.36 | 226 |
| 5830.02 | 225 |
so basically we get 1.8 AA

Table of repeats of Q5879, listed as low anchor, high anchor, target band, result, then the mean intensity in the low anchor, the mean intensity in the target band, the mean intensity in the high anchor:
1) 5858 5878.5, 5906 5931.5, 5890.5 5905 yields 1.53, 213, 190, 212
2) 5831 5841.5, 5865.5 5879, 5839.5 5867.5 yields 0.72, 230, 218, 217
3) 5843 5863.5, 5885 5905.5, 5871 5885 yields -1.04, 217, 216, 191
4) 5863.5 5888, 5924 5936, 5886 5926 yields 1.57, 213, 202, 208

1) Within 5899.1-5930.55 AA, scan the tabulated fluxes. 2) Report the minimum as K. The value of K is 200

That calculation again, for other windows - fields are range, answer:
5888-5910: 173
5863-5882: 209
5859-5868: 208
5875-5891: 176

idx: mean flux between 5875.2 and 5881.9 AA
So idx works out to 219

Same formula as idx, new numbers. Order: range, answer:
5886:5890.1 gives 187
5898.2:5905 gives 205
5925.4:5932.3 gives 209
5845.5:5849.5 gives 226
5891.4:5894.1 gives 173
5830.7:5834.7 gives 227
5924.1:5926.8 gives 208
